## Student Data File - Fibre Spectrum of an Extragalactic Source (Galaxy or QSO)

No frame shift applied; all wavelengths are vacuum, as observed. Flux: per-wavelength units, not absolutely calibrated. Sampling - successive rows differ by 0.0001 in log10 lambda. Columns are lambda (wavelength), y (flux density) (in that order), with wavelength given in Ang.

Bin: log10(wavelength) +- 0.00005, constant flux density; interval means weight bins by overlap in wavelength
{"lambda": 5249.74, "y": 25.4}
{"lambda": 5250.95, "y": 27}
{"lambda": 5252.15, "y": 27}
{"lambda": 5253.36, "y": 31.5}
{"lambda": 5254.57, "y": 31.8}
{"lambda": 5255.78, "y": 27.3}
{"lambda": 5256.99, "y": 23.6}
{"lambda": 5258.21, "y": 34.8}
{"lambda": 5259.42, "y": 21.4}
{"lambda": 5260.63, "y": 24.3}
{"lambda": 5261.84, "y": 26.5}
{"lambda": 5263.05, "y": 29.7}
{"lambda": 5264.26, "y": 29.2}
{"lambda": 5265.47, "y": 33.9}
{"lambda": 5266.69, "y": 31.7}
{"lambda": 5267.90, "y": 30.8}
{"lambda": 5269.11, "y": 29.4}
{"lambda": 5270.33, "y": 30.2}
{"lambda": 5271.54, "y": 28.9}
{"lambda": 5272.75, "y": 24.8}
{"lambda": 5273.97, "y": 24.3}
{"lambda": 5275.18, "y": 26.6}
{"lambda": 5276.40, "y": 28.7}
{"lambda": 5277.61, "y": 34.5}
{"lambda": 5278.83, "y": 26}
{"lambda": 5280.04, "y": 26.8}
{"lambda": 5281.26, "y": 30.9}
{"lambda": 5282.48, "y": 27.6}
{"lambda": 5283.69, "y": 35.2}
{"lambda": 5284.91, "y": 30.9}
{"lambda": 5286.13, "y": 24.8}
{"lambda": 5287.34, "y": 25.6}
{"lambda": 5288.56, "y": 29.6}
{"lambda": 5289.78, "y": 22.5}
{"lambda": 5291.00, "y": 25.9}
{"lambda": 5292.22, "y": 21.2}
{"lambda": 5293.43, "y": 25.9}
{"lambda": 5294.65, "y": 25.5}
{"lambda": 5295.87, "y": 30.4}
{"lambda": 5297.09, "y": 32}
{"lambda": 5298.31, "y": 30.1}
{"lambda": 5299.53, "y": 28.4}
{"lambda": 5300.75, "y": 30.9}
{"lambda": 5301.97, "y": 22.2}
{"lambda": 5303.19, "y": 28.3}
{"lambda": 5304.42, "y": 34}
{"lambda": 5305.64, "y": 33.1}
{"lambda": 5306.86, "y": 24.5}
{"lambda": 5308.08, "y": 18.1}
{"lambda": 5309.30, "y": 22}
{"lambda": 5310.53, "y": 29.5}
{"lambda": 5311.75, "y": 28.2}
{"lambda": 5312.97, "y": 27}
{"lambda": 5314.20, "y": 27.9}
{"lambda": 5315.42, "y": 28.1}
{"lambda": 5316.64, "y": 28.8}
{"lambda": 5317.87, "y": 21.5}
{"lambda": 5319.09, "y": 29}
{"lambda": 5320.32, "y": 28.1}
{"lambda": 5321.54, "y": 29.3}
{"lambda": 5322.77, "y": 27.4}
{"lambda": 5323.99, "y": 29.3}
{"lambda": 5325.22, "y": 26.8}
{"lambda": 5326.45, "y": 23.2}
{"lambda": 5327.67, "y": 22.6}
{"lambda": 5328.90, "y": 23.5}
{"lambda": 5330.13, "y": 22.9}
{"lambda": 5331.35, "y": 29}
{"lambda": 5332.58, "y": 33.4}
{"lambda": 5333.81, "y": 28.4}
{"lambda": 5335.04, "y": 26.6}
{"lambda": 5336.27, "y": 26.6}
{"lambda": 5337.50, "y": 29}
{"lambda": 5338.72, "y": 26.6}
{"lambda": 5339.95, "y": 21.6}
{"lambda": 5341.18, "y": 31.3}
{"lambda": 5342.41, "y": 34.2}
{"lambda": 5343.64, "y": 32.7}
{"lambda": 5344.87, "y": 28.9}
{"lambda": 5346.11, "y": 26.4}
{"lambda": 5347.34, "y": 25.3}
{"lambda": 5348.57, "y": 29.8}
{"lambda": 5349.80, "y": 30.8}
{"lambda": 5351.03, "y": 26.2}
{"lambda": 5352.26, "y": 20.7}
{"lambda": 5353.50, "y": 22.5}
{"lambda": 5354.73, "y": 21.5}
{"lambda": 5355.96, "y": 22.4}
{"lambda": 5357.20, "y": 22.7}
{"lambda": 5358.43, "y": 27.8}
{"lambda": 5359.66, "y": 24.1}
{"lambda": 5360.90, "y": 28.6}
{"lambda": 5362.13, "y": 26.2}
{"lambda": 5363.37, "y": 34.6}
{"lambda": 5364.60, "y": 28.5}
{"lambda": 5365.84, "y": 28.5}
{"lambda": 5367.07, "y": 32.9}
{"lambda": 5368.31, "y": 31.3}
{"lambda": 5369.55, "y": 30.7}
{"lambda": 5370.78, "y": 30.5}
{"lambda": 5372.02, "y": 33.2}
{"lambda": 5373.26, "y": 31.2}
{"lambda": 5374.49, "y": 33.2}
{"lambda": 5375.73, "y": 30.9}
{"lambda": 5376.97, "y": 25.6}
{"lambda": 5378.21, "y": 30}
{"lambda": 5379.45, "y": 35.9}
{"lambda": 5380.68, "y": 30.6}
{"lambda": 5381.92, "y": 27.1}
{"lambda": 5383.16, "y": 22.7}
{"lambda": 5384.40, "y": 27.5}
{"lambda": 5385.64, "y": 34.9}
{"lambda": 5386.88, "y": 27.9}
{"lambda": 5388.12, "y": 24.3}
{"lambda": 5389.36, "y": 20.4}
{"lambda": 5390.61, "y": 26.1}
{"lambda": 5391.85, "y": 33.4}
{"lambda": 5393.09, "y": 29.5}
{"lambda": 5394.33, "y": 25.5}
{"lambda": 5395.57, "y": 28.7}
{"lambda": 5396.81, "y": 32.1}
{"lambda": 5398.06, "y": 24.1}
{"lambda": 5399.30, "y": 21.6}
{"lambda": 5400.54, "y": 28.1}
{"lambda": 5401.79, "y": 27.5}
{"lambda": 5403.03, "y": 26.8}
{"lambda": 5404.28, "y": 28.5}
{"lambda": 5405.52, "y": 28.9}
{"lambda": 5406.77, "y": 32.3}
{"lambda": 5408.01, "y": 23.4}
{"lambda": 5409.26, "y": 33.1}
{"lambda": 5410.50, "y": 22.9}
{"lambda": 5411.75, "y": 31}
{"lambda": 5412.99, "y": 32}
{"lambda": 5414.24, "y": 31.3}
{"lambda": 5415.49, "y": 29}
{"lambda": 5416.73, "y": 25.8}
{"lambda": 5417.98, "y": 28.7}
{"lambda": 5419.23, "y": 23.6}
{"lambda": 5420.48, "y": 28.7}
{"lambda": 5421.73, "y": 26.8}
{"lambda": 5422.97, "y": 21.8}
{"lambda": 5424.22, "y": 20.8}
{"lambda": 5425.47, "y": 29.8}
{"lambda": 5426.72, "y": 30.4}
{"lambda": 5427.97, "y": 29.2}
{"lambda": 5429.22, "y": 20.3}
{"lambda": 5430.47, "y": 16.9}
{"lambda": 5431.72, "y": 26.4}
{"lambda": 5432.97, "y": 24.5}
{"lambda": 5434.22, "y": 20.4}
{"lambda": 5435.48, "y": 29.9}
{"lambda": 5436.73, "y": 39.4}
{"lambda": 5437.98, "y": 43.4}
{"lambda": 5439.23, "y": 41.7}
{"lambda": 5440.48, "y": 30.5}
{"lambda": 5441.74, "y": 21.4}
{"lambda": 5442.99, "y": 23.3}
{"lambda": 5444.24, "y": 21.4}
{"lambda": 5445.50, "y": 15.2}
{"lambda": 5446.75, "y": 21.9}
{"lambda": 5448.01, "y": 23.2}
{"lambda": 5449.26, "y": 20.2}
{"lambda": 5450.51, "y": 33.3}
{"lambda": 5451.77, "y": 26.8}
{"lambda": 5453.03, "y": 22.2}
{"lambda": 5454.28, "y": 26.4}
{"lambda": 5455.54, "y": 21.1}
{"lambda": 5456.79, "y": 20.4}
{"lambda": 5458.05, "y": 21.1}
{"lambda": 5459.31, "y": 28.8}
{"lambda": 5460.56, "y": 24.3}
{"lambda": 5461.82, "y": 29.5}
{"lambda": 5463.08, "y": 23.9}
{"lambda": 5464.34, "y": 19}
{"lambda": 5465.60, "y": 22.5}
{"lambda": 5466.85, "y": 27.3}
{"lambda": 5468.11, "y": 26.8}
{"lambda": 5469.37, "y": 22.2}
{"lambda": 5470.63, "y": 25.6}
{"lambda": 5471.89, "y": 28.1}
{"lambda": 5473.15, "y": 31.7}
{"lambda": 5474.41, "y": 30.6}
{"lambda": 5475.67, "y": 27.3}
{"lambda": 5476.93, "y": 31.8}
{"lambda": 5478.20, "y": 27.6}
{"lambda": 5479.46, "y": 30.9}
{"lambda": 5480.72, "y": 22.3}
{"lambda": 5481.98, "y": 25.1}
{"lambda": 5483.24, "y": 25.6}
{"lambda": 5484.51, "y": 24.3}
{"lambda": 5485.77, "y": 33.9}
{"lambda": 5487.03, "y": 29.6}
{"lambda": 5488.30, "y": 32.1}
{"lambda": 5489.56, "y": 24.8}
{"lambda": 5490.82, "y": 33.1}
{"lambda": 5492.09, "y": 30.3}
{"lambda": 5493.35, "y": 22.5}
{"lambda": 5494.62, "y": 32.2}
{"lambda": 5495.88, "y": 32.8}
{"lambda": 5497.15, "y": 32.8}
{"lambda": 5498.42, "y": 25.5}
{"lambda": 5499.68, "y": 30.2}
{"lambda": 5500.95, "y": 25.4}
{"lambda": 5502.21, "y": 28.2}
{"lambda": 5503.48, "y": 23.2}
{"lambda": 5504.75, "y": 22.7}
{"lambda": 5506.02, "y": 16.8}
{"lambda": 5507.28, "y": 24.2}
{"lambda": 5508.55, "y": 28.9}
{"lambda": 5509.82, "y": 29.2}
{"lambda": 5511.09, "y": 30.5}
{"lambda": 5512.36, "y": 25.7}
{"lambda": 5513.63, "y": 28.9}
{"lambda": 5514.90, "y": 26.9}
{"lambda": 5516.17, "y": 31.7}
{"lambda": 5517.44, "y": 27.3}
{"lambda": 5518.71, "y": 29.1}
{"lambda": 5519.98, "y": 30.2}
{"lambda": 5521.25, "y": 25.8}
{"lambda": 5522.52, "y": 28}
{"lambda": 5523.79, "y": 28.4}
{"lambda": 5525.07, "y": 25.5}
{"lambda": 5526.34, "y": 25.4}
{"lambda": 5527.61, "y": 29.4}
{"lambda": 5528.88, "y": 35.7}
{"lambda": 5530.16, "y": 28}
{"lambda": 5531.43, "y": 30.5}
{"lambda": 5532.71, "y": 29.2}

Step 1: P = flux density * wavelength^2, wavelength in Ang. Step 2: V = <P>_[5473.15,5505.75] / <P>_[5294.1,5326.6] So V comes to 1.09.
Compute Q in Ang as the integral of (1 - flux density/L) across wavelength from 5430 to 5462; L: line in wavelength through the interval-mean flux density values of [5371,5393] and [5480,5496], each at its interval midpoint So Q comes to 3.0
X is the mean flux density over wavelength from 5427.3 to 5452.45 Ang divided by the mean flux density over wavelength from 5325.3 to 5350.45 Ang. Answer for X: 0.96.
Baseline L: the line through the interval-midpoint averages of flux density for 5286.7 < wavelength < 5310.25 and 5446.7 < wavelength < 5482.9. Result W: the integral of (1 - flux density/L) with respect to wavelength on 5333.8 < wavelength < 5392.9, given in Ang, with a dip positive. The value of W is -4.0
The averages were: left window 26.9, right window 25.6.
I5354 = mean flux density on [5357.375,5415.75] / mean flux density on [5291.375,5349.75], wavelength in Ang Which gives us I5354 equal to 1.0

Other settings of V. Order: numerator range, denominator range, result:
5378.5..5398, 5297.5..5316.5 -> 1.06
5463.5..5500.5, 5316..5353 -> 1.08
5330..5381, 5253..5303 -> 1.04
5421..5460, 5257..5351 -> 0.98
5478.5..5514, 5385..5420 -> 1.02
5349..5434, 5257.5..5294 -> 1.02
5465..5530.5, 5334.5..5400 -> 1.04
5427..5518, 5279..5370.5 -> 1.03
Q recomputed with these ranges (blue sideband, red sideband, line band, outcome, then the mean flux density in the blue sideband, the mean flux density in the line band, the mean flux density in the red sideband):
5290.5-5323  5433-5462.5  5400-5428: -1.3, 27.3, 27.8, 26.3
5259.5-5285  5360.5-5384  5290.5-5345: 3.8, 28.9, 27.4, 30.1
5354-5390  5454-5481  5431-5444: -1.5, 28.5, 29.7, 25.9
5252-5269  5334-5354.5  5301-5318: 0.7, 28.9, 26.9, 27.4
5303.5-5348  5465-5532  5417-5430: 0.8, 27.4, 25.9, 27.8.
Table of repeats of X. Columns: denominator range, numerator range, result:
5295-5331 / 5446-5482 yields 0.94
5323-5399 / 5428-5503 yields 0.96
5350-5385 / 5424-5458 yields 0.92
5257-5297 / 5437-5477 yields 0.93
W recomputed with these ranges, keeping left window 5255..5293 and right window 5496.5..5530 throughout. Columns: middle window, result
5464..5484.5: 0.8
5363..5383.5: -2.0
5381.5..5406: 0.4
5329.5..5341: 0.2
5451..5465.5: 1.9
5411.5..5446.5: 0.7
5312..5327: 0.4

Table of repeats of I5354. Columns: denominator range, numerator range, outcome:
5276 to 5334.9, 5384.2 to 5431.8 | 0.99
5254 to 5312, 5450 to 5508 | 0.95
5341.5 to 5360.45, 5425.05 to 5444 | 1.07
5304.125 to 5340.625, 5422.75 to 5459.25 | 0.96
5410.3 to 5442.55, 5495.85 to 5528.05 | 0.98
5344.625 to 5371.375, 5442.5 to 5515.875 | 0.96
